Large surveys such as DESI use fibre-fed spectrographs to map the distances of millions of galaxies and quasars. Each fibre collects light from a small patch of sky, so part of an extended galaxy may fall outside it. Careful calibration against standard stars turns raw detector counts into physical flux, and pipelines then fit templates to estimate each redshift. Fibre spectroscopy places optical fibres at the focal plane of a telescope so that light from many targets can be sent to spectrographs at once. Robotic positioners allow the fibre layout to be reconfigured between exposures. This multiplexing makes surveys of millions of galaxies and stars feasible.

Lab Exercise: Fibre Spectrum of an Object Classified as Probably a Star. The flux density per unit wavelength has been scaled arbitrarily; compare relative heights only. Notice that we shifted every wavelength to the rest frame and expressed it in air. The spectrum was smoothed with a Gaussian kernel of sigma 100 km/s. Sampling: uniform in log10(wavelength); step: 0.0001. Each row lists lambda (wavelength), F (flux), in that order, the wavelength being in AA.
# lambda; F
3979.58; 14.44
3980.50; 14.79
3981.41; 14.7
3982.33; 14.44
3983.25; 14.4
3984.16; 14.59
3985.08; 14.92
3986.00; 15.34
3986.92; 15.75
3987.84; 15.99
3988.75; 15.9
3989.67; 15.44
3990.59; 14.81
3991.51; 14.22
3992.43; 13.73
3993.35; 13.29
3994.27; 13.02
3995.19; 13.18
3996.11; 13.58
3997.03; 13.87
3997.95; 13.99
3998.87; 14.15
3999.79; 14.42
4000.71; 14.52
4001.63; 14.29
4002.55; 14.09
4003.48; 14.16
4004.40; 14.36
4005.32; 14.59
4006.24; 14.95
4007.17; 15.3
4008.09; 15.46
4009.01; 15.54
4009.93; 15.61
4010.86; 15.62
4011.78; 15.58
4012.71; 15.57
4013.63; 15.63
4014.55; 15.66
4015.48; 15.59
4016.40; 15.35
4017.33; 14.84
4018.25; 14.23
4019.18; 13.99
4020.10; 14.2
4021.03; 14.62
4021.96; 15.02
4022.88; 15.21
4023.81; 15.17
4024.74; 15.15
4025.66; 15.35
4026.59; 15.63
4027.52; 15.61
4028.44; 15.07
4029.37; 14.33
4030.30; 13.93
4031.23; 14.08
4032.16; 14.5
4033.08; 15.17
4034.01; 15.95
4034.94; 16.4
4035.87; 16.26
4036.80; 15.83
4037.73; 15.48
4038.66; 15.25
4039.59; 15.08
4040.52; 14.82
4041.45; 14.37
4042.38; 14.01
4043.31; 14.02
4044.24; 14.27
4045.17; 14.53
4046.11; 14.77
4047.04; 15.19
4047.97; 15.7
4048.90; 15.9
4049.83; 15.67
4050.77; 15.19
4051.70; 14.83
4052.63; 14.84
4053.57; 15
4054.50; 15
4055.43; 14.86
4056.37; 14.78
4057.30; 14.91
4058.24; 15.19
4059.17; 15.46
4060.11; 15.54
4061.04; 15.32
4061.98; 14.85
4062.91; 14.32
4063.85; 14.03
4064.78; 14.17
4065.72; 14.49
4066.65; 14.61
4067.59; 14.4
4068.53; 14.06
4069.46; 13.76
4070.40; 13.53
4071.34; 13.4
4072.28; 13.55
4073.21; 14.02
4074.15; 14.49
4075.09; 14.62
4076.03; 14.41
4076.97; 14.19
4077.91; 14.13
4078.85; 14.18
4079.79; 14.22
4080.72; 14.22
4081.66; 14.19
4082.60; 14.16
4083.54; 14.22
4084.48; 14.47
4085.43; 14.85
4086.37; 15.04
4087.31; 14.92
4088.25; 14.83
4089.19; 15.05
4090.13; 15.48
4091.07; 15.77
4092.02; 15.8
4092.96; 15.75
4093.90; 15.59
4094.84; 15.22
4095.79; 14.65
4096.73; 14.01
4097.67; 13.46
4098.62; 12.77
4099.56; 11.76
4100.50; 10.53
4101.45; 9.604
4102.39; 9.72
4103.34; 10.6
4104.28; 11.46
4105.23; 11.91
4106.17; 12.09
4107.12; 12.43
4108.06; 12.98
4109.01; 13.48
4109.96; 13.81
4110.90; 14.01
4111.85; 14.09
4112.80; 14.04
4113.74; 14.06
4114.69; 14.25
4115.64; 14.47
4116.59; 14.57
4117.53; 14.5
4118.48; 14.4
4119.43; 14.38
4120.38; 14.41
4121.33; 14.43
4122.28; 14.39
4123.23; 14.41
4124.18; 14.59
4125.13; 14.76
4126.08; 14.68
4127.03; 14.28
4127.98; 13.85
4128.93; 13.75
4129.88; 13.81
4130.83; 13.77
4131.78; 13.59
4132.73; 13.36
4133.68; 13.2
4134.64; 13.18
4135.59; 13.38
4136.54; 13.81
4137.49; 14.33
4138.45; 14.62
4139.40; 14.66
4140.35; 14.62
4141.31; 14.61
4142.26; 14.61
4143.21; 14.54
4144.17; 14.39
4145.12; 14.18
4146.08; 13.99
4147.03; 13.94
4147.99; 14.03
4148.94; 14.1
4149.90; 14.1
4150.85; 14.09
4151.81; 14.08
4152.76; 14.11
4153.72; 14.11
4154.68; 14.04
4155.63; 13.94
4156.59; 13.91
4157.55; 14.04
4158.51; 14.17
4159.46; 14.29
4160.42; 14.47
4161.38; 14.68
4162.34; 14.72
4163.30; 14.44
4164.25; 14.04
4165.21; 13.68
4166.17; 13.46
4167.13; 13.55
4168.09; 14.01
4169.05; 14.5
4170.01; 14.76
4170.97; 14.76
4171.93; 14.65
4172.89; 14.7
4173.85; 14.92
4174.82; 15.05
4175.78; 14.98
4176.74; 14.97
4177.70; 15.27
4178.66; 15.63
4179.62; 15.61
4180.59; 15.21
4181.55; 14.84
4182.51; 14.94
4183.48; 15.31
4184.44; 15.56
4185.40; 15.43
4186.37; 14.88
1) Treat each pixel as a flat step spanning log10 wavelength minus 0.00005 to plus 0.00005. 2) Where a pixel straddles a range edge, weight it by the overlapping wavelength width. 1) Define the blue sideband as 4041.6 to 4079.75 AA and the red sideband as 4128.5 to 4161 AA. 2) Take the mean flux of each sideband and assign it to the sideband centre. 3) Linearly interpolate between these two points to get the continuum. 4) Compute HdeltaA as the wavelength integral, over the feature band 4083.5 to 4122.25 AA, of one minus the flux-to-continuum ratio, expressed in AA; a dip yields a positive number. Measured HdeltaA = 1.5 AA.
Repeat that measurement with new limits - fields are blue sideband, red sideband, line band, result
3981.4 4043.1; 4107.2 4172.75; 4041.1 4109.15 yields 1.6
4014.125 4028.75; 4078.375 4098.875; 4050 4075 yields 0.4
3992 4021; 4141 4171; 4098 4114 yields 2.3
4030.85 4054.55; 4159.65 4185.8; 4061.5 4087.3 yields 1.3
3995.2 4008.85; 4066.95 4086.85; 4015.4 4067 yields -2.4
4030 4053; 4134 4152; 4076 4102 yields 0.8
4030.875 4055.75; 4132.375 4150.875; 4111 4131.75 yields 0.1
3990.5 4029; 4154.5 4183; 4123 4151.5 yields 0.9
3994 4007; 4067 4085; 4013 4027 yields -0.9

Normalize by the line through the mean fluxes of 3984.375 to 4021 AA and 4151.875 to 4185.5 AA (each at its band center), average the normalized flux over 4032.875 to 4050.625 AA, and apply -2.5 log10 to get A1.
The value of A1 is -0.04 mag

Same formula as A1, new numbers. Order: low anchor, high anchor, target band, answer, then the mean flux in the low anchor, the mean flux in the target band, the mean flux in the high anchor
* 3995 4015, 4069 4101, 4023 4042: -0.04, 14.8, 15.2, 14.3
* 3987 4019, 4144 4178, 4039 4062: -0.03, 14.7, 15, 14.3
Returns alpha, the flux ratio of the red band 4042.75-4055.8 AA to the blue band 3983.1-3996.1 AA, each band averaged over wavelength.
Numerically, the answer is 1.03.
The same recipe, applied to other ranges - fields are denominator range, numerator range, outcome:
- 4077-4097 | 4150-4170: 0.96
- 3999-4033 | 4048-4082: 0.98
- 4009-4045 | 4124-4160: 0.94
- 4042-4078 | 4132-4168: 0.96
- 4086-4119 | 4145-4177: 1.05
